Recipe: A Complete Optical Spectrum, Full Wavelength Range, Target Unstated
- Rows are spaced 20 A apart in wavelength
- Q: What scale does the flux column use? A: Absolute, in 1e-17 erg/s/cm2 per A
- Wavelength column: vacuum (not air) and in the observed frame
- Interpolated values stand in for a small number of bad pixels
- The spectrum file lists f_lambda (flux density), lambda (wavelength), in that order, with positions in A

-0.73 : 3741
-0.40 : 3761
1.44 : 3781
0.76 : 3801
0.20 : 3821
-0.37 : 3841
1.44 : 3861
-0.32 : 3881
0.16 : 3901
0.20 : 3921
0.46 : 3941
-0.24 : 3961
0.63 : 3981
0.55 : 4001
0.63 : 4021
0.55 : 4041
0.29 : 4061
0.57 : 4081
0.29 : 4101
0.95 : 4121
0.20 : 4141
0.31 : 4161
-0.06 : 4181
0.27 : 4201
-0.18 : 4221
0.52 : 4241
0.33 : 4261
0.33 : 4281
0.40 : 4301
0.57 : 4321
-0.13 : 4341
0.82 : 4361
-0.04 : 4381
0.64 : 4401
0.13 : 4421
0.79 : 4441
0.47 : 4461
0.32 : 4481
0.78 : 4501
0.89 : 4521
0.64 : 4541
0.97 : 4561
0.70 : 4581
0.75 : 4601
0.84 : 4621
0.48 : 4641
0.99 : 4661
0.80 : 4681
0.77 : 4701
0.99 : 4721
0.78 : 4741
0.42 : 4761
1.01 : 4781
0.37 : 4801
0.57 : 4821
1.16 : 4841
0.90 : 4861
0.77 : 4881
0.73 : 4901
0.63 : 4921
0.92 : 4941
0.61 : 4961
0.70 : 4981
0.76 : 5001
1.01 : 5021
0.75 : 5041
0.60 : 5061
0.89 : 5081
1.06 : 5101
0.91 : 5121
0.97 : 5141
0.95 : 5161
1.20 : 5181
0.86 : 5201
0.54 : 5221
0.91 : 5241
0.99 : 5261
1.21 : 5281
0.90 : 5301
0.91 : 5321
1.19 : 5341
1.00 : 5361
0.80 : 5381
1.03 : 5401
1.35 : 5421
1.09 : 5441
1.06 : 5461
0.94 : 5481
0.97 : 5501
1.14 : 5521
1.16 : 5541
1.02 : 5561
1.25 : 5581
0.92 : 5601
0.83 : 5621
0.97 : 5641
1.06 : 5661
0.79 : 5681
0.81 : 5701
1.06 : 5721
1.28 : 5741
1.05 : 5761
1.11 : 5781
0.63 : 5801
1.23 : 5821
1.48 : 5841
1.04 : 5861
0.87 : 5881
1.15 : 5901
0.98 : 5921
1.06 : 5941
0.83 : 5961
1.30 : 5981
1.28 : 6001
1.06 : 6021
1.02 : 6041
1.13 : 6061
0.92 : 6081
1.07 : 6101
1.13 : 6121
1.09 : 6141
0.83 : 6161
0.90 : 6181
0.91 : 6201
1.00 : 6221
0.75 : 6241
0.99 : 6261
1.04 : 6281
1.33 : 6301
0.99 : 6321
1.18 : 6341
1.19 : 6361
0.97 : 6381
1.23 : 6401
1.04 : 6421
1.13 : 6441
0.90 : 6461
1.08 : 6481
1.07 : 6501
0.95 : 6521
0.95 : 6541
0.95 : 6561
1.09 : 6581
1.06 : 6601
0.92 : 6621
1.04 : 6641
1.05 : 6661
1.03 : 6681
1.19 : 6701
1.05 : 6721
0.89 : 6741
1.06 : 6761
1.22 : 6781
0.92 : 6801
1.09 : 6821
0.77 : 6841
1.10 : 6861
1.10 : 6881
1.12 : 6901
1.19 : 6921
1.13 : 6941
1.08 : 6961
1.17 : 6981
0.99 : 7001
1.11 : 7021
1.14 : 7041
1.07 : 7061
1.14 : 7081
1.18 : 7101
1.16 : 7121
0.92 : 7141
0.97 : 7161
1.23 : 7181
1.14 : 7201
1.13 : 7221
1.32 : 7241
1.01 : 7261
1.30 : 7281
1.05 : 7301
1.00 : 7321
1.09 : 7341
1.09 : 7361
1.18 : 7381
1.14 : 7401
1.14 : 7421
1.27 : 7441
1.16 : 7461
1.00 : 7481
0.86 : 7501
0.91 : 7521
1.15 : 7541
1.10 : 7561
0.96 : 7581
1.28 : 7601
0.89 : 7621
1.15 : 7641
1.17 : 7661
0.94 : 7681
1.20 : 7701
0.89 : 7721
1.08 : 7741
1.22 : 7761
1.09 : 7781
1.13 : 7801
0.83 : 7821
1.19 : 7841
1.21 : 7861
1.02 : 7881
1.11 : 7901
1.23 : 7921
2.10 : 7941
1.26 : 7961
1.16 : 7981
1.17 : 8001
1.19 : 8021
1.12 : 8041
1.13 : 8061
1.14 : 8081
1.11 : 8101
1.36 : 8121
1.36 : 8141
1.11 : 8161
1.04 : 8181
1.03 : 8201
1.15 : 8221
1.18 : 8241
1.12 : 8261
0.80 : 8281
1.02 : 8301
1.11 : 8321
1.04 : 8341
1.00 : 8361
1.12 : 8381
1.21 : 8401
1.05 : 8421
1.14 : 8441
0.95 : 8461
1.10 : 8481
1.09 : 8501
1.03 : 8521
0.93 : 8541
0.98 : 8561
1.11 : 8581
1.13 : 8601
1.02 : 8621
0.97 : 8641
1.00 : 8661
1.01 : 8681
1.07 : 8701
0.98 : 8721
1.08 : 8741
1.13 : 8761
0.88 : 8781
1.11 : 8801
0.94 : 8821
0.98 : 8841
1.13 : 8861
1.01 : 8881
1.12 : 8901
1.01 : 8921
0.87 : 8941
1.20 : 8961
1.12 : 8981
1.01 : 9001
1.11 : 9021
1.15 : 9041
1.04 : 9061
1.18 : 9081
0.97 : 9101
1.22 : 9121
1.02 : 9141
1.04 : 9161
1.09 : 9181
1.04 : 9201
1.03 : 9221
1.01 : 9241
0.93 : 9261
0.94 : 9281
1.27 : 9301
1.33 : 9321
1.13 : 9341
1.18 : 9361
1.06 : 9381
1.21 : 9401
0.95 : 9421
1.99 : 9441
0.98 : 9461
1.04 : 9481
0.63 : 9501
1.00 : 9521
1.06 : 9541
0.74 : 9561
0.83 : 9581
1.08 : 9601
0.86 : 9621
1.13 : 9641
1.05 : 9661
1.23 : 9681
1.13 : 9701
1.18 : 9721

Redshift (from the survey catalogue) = 0.210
